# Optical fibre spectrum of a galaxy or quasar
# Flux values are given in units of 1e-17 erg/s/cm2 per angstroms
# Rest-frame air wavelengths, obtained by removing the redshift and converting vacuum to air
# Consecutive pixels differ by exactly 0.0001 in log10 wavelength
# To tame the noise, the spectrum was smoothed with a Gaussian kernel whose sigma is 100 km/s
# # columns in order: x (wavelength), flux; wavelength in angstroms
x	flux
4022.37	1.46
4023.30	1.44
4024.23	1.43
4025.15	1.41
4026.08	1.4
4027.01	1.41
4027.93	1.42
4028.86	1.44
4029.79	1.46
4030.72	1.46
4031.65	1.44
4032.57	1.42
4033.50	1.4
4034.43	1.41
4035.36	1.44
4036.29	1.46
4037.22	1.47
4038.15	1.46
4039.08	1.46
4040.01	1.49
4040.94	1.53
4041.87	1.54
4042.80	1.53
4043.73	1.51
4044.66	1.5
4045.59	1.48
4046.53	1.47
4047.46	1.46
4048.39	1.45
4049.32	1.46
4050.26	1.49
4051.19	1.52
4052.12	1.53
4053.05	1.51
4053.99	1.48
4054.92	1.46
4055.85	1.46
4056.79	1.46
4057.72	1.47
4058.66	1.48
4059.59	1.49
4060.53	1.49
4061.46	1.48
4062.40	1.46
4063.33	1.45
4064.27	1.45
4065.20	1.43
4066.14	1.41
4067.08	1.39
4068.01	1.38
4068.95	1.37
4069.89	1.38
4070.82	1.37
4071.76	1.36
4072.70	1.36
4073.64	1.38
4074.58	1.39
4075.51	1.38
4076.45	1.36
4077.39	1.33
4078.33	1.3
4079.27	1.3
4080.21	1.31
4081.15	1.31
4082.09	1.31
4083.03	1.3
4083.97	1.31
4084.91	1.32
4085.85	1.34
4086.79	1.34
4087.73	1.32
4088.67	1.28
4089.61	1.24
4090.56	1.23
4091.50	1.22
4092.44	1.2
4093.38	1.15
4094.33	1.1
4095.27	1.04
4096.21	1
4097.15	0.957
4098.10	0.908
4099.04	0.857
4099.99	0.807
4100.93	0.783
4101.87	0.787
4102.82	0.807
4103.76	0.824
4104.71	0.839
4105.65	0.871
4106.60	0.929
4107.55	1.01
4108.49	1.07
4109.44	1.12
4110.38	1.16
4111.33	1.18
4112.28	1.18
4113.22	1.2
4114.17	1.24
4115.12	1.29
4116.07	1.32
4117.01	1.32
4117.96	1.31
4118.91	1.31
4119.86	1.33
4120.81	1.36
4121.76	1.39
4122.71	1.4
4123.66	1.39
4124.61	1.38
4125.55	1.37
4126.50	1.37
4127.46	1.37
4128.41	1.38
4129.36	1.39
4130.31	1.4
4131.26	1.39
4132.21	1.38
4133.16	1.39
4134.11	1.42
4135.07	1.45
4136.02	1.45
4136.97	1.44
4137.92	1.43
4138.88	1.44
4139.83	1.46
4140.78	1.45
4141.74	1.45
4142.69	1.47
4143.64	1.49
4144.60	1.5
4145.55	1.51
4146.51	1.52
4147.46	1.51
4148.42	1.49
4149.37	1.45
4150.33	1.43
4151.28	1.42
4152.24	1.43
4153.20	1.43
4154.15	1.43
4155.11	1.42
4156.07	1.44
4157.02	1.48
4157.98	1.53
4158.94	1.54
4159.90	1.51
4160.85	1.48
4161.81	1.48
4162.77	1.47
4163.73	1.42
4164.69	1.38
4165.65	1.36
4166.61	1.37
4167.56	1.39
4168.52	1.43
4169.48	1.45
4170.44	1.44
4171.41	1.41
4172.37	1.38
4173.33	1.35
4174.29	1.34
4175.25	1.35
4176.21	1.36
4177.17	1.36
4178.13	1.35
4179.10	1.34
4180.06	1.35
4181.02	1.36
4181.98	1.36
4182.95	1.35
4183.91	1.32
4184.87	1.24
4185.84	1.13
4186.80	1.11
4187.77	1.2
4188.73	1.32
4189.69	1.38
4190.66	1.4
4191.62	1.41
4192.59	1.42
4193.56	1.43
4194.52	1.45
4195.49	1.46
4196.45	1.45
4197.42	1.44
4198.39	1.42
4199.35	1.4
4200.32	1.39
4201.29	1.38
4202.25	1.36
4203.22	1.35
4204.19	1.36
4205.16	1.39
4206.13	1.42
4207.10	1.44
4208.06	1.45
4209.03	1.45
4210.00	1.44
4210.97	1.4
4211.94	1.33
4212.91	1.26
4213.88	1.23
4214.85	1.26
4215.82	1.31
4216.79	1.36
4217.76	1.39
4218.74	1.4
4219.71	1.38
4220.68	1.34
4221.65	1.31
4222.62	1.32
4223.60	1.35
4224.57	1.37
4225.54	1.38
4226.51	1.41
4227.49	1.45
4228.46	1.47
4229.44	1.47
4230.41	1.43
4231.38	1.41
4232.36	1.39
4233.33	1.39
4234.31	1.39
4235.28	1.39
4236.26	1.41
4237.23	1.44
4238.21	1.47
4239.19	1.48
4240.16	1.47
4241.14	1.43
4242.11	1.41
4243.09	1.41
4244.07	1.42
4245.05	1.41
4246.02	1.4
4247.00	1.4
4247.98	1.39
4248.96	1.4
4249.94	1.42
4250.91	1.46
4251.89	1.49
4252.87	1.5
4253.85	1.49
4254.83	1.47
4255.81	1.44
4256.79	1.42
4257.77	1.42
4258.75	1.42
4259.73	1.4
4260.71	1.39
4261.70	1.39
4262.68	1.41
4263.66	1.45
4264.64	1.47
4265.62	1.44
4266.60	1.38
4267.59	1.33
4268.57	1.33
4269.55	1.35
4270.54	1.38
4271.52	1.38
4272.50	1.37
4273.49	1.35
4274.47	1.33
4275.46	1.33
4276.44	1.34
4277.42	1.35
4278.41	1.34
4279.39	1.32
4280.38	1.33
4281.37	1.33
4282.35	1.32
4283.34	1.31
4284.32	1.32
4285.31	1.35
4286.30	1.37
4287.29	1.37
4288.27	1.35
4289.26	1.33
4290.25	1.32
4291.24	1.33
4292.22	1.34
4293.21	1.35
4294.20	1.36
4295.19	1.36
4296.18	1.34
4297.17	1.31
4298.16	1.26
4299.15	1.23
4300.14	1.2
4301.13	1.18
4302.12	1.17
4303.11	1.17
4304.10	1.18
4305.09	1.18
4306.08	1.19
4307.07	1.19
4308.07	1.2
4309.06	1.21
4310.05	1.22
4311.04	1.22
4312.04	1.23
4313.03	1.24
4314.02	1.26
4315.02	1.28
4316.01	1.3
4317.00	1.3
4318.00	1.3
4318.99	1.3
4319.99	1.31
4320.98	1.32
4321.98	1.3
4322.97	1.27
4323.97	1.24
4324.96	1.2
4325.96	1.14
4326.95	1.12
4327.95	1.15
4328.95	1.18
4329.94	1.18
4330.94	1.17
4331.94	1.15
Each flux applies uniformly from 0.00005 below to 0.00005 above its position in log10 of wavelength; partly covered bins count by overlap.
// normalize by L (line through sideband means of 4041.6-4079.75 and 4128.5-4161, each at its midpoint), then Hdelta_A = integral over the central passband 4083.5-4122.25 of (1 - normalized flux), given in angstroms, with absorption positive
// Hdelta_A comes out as 8.5 angstroms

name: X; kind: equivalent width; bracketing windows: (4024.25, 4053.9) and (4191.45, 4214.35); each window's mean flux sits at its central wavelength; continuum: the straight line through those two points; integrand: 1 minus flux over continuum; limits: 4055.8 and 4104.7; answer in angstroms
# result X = 6.52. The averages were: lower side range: 1.47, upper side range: 1.4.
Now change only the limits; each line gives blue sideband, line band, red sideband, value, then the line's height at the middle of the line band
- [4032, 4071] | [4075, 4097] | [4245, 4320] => 2.8 angstroms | 1.44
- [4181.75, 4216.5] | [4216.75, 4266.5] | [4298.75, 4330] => -4.1 angstroms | 1.31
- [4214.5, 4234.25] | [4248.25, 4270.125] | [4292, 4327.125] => -1.5 angstroms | 1.33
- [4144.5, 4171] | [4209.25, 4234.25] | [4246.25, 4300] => 0.6 angstroms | 1.41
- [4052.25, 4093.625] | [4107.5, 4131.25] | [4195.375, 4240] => 1.4 angstroms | 1.38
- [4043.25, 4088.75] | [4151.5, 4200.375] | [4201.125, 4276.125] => 0.4 angstroms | 1.4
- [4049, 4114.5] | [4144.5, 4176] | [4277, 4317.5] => -4.4 angstroms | 1.26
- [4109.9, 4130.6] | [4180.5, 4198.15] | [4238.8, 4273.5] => 0.3 angstroms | 1.37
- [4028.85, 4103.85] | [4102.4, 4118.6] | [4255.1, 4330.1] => 2.8 angstroms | 1.33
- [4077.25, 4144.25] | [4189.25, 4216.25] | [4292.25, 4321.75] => -3.1 angstroms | 1.25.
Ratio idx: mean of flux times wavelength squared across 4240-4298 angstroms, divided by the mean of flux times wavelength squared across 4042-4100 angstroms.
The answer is 1.1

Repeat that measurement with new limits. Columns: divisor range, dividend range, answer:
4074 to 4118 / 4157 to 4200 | 1.25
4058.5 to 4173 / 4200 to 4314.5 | 1.10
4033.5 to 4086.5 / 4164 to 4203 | 1.02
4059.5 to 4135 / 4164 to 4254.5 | 1.17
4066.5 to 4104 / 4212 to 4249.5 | 1.24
